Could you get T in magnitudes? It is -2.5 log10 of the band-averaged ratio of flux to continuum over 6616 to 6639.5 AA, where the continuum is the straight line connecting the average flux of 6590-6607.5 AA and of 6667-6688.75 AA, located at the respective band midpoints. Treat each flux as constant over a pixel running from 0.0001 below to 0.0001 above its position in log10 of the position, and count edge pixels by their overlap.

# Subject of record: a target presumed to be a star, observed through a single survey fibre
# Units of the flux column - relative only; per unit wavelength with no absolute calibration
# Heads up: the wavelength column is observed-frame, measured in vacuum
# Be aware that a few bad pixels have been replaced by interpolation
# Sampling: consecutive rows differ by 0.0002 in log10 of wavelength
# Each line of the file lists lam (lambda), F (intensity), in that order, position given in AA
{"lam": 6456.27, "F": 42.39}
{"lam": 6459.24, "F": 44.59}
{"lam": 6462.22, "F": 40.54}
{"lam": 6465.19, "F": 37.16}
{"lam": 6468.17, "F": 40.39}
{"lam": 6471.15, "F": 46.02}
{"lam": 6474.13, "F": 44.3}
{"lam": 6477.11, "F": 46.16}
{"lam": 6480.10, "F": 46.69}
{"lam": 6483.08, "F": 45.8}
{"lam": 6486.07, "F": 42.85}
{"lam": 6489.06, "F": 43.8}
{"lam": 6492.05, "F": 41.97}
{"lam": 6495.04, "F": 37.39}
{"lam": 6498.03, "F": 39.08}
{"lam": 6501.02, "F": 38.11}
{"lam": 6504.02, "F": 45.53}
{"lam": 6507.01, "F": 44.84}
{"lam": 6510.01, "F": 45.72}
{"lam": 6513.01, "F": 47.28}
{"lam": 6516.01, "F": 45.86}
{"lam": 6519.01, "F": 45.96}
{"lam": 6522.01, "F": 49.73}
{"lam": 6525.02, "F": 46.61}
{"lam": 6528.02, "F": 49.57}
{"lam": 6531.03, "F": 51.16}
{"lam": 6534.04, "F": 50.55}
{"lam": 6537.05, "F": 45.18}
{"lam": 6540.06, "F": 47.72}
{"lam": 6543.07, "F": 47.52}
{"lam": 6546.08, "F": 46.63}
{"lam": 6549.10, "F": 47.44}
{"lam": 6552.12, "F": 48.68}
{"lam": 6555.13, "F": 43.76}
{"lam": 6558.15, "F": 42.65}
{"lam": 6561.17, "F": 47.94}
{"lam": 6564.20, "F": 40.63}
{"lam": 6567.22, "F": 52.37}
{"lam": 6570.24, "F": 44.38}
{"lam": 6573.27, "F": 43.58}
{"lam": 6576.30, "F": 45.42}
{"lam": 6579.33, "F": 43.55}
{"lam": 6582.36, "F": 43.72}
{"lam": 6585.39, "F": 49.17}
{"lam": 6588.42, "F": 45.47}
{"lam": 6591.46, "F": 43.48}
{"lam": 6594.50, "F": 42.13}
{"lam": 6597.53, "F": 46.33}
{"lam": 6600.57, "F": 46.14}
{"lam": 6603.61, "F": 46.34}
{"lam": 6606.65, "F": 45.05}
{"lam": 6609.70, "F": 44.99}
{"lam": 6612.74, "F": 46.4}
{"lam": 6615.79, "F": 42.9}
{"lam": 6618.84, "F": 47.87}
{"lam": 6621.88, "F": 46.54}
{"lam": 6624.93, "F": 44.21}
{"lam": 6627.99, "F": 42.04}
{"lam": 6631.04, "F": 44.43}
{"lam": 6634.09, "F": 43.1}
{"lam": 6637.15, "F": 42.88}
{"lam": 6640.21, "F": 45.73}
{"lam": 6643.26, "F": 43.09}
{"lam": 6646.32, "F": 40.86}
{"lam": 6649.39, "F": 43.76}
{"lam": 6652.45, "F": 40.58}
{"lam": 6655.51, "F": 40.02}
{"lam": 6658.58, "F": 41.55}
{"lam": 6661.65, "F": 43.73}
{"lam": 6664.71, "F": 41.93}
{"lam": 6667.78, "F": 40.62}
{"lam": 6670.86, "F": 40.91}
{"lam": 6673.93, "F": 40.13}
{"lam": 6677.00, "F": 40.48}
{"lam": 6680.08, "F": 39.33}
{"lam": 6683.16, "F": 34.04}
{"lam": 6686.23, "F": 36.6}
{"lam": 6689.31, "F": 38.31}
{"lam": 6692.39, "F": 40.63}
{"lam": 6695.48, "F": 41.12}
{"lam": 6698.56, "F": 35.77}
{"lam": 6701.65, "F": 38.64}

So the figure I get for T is -0.04 mag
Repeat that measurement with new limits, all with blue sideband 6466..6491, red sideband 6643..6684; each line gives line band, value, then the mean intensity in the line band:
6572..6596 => -0.06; 44.6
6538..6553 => -0.11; 47.5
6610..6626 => -0.10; 45.6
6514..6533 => -0.11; 48.2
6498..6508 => 0.04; 42.2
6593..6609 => -0.08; 45.2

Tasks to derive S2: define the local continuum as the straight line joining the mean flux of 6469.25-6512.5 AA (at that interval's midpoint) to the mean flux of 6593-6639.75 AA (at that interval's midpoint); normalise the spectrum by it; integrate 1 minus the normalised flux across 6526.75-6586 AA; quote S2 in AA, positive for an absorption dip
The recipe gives -3.2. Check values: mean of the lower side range 43.5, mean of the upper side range 44.8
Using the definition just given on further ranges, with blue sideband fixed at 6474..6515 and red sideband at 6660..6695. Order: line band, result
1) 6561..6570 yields -0.94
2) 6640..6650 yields -0.64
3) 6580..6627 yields -4.60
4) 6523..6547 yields -3.09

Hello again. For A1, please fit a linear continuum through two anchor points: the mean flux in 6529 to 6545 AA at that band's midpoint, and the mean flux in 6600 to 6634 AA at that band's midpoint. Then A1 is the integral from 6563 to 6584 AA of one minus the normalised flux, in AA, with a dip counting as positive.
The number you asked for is 0.9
